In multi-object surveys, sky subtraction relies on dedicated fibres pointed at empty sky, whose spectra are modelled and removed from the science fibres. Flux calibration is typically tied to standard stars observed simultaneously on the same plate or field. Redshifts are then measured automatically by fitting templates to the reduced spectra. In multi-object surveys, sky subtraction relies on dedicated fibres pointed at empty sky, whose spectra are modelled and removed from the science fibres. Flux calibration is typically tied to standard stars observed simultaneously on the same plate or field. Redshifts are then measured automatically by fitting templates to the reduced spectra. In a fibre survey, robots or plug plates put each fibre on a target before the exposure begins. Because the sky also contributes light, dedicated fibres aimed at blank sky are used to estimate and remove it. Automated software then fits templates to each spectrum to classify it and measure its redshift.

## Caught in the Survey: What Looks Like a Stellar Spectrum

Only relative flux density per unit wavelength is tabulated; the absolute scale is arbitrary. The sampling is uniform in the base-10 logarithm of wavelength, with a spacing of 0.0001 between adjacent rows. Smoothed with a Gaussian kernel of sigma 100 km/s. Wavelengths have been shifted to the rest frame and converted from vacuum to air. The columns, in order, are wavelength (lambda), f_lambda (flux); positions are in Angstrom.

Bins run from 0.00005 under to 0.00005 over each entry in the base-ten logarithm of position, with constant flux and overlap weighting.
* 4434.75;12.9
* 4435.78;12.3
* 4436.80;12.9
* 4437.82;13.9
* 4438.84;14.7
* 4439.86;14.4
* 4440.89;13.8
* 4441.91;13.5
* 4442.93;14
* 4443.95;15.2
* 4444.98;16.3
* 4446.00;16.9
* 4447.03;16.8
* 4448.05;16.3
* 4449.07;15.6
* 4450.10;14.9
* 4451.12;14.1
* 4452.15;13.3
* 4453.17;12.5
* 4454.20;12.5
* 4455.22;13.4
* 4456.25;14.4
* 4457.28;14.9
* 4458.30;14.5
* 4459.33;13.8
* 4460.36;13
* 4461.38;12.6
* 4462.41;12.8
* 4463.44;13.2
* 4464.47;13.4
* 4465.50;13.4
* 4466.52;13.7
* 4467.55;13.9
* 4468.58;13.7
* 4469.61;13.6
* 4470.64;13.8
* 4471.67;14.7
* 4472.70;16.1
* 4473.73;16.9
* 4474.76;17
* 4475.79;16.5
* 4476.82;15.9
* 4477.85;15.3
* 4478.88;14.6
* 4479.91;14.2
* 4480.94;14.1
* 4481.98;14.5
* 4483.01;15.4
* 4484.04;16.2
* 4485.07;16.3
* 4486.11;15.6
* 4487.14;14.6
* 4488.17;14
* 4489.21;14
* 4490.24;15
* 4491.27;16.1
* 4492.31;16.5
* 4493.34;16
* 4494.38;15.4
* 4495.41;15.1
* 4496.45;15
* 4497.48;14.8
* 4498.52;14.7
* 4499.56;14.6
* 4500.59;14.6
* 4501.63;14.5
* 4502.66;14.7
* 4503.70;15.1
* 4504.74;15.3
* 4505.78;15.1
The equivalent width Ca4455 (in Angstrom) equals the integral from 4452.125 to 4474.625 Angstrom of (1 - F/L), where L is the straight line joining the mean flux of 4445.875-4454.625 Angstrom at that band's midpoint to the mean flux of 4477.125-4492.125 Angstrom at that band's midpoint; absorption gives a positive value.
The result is 1.42 Angstrom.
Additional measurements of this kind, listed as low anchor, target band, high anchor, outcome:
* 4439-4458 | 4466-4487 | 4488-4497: -0.1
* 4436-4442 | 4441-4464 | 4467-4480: 0.0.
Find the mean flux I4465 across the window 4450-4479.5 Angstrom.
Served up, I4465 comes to 14.2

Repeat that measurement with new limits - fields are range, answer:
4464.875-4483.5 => 14.8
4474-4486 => 15.5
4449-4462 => 13.7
